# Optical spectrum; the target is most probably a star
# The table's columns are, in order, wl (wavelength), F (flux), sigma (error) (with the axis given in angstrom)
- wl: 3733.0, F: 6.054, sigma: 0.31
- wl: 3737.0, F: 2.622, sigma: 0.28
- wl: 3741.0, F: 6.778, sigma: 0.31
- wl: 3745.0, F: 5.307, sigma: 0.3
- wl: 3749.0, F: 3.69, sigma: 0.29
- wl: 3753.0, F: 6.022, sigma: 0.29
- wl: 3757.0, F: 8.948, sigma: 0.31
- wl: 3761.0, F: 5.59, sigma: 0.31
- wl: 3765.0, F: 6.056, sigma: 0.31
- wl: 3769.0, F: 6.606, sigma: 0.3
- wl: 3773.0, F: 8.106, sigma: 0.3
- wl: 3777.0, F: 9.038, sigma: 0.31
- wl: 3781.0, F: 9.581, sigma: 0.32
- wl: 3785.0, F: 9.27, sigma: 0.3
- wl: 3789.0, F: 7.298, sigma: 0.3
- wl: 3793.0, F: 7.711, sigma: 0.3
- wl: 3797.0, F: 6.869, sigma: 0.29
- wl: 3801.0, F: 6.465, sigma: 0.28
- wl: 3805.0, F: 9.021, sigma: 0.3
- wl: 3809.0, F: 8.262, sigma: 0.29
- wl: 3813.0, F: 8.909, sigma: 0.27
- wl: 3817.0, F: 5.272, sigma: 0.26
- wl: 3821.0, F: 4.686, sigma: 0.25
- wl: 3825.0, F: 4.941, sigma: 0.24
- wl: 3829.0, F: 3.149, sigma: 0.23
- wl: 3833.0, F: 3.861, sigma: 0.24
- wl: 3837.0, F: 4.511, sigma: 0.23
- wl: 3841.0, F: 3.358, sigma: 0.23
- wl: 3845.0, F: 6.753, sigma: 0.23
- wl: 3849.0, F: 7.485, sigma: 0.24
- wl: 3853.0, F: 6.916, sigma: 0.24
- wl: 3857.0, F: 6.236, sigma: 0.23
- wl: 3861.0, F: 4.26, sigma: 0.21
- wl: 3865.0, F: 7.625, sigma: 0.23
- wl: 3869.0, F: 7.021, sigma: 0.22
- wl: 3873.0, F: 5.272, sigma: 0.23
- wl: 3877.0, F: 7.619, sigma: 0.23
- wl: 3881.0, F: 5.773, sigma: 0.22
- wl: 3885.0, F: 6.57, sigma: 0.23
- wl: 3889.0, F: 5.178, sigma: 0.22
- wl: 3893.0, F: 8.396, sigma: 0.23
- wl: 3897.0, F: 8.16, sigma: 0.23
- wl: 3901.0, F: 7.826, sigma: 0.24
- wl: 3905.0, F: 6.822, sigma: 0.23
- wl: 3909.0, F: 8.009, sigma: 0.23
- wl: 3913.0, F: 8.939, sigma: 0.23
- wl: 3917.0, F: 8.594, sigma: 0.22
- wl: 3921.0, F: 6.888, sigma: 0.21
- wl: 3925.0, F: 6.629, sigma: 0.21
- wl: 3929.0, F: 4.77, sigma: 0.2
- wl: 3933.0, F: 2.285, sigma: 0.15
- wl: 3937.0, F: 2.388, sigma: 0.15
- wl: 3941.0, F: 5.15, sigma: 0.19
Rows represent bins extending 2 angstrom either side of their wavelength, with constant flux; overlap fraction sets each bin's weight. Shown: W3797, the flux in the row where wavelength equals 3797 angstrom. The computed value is 6.869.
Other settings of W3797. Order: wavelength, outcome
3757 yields 8.948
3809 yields 8.262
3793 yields 7.711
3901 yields 7.826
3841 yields 3.358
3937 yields 2.388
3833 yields 3.861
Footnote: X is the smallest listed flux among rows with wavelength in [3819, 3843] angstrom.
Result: 3.149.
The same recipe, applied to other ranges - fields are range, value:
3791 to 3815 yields 6.465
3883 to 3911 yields 5.178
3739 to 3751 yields 3.69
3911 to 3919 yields 8.594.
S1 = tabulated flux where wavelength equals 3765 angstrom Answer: 6.056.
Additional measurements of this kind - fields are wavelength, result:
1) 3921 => 6.888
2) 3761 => 5.59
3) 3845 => 6.753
